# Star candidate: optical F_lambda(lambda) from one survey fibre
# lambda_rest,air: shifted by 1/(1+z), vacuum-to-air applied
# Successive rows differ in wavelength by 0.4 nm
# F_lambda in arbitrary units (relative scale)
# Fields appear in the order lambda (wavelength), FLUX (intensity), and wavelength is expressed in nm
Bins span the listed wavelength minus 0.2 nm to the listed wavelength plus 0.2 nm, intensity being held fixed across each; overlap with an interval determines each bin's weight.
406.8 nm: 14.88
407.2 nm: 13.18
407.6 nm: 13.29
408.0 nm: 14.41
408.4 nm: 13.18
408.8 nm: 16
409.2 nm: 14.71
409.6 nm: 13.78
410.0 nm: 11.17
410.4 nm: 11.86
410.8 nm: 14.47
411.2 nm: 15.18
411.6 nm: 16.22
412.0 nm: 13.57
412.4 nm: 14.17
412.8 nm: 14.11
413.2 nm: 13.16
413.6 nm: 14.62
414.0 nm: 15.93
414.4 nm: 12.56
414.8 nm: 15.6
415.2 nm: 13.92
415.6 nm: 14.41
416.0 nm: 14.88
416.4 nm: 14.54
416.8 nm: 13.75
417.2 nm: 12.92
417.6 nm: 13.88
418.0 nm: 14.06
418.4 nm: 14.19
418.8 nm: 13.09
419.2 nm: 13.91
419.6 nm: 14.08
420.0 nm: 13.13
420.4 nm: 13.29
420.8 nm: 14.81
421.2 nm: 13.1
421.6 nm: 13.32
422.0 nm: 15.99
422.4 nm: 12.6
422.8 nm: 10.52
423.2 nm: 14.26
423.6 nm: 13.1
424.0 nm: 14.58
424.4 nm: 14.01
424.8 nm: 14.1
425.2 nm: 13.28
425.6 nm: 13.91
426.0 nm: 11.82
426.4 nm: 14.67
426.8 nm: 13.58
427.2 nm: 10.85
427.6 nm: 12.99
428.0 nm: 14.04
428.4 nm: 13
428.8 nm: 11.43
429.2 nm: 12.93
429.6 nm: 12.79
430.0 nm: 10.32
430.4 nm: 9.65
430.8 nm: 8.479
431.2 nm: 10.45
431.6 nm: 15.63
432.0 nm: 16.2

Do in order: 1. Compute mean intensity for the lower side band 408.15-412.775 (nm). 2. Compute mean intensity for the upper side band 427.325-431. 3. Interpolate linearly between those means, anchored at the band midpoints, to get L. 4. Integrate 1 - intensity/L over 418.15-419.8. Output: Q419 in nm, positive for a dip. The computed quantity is -0.11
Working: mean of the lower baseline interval 14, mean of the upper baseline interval 11.7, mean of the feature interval 13.8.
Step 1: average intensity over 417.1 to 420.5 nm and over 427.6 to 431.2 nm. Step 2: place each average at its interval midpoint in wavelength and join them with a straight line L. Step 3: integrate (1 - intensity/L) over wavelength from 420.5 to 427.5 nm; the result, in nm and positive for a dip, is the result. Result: -0.44 nm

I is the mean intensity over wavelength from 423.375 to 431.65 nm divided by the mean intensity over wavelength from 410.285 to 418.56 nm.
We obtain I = 0.9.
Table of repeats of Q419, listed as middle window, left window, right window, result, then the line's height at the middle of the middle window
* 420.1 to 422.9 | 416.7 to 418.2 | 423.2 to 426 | 0.044 nm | 13.7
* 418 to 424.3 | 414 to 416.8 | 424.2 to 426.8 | 0.153 nm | 14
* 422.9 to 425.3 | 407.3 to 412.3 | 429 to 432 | -0.254 nm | 12.5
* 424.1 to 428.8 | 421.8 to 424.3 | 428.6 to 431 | -0.395 nm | 12.2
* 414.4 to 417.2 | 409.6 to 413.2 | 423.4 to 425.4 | -0.093 nm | 13.8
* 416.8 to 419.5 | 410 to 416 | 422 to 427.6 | 0.018 nm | 13.8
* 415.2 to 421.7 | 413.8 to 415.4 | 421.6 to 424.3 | 0.093 nm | 14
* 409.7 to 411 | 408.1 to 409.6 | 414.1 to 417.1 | 0.166 nm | 14.4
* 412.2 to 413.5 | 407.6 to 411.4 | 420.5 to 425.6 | -0.008 nm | 13.8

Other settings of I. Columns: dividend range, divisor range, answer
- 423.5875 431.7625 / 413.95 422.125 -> 0.90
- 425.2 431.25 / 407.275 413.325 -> 0.87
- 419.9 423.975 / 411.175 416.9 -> 0.93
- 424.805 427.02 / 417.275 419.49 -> 0.98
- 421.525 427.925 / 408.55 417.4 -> 0.94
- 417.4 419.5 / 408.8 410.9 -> 1.03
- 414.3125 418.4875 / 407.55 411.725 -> 1.01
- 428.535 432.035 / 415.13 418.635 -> 0.84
